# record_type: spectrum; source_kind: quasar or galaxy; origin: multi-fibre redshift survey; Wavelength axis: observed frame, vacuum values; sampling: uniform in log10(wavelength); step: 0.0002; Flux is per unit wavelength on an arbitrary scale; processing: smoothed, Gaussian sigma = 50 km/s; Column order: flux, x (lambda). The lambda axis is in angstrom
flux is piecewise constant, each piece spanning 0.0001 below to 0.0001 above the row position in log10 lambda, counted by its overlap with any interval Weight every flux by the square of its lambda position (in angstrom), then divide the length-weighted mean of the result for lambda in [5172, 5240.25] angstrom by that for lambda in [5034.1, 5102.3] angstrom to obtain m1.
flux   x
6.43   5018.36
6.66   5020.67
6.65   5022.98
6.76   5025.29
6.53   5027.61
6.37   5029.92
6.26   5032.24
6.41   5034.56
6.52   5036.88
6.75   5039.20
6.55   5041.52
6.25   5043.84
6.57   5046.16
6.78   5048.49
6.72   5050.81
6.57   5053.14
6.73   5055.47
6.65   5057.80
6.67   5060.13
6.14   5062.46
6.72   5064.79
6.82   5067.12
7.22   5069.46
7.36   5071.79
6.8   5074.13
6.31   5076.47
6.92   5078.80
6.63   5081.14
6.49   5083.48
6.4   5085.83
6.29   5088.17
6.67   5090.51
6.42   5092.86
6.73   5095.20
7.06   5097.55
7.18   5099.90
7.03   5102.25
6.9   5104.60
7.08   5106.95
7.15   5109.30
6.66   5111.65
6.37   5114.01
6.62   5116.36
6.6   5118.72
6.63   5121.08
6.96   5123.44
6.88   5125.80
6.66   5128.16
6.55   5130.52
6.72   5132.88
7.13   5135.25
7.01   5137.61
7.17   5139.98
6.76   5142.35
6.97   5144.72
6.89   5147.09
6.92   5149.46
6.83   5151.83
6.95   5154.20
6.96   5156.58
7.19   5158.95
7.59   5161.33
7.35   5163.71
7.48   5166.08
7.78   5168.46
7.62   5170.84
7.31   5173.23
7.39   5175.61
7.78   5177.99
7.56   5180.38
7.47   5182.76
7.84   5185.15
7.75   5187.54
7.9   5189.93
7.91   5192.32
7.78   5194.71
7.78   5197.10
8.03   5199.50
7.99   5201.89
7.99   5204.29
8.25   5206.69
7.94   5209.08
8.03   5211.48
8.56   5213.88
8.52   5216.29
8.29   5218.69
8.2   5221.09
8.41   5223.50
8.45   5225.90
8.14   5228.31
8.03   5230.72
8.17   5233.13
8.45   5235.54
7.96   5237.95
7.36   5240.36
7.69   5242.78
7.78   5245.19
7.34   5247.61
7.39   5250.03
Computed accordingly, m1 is 1.3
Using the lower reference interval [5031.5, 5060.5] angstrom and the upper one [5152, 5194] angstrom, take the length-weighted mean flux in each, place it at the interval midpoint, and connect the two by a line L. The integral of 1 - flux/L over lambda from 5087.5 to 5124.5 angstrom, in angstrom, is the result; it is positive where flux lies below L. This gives 1.2 angstrom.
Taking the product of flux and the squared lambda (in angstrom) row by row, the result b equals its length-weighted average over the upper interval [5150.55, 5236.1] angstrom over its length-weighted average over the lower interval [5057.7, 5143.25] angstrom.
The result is 1.20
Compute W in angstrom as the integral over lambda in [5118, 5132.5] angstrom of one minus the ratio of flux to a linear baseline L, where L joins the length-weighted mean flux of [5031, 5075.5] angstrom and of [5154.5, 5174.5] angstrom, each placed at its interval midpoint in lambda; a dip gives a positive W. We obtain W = 0.8 angstrom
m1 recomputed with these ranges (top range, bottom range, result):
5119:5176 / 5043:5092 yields 1.10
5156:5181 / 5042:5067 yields 1.18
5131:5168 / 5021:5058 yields 1.12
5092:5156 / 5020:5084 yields 1.06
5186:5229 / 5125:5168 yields 1.18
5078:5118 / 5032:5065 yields 1.05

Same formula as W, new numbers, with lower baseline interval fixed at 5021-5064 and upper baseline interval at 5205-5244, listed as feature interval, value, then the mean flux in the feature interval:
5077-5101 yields 1.0 angstrom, 6.67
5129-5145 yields 1.1 angstrom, 6.89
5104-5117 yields 0.6 angstrom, 6.8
